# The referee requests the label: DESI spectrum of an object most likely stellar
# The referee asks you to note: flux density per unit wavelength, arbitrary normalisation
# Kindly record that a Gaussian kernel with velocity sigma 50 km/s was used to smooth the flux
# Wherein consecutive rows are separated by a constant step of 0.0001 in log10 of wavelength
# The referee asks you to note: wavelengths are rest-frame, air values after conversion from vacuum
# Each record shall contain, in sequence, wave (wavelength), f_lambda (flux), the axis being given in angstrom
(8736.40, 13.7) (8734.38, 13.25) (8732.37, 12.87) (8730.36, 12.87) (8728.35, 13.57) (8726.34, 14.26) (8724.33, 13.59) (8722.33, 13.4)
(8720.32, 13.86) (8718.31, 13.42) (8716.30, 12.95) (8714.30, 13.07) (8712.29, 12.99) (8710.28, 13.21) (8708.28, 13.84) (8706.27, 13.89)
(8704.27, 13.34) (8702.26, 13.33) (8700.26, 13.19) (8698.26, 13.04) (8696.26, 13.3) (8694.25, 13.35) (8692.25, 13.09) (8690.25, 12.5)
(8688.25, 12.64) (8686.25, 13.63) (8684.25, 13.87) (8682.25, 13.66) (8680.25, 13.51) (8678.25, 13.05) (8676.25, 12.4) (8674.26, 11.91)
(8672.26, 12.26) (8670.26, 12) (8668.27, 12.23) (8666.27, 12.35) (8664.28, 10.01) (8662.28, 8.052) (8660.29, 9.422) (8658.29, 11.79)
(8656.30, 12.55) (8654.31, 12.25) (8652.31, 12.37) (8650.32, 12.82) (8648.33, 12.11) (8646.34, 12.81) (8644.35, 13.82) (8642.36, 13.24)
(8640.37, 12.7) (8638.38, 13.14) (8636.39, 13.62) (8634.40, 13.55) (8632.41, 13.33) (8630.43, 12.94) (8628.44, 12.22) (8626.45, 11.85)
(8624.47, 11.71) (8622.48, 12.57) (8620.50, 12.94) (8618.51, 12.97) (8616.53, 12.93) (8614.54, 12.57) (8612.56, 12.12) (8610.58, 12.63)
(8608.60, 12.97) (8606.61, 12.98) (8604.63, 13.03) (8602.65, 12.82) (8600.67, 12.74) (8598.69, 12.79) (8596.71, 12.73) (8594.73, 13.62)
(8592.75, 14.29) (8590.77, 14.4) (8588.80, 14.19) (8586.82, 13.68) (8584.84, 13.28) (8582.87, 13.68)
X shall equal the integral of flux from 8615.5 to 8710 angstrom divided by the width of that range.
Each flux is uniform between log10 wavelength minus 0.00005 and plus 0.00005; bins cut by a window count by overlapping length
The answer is 12.6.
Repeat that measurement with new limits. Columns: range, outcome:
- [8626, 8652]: 12.9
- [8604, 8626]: 12.6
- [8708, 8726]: 13.4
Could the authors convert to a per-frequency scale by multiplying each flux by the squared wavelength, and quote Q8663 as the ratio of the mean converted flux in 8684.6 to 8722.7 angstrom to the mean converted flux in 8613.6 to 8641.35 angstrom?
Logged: 1.06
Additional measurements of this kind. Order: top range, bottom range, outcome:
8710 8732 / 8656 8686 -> 1.13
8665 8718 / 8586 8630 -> 1.03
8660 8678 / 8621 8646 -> 0.89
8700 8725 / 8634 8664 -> 1.11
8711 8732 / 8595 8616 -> 1.08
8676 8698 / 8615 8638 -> 1.05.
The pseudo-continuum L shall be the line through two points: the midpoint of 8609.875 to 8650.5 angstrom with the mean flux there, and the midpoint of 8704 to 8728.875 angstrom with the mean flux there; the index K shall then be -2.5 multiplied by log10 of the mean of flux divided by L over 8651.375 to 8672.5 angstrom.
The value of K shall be 0.15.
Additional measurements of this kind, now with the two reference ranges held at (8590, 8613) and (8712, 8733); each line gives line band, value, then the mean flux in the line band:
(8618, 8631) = 0.06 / 12.4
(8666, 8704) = 0.03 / 12.9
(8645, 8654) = 0.06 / 12.6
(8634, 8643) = 0.00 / 13.2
